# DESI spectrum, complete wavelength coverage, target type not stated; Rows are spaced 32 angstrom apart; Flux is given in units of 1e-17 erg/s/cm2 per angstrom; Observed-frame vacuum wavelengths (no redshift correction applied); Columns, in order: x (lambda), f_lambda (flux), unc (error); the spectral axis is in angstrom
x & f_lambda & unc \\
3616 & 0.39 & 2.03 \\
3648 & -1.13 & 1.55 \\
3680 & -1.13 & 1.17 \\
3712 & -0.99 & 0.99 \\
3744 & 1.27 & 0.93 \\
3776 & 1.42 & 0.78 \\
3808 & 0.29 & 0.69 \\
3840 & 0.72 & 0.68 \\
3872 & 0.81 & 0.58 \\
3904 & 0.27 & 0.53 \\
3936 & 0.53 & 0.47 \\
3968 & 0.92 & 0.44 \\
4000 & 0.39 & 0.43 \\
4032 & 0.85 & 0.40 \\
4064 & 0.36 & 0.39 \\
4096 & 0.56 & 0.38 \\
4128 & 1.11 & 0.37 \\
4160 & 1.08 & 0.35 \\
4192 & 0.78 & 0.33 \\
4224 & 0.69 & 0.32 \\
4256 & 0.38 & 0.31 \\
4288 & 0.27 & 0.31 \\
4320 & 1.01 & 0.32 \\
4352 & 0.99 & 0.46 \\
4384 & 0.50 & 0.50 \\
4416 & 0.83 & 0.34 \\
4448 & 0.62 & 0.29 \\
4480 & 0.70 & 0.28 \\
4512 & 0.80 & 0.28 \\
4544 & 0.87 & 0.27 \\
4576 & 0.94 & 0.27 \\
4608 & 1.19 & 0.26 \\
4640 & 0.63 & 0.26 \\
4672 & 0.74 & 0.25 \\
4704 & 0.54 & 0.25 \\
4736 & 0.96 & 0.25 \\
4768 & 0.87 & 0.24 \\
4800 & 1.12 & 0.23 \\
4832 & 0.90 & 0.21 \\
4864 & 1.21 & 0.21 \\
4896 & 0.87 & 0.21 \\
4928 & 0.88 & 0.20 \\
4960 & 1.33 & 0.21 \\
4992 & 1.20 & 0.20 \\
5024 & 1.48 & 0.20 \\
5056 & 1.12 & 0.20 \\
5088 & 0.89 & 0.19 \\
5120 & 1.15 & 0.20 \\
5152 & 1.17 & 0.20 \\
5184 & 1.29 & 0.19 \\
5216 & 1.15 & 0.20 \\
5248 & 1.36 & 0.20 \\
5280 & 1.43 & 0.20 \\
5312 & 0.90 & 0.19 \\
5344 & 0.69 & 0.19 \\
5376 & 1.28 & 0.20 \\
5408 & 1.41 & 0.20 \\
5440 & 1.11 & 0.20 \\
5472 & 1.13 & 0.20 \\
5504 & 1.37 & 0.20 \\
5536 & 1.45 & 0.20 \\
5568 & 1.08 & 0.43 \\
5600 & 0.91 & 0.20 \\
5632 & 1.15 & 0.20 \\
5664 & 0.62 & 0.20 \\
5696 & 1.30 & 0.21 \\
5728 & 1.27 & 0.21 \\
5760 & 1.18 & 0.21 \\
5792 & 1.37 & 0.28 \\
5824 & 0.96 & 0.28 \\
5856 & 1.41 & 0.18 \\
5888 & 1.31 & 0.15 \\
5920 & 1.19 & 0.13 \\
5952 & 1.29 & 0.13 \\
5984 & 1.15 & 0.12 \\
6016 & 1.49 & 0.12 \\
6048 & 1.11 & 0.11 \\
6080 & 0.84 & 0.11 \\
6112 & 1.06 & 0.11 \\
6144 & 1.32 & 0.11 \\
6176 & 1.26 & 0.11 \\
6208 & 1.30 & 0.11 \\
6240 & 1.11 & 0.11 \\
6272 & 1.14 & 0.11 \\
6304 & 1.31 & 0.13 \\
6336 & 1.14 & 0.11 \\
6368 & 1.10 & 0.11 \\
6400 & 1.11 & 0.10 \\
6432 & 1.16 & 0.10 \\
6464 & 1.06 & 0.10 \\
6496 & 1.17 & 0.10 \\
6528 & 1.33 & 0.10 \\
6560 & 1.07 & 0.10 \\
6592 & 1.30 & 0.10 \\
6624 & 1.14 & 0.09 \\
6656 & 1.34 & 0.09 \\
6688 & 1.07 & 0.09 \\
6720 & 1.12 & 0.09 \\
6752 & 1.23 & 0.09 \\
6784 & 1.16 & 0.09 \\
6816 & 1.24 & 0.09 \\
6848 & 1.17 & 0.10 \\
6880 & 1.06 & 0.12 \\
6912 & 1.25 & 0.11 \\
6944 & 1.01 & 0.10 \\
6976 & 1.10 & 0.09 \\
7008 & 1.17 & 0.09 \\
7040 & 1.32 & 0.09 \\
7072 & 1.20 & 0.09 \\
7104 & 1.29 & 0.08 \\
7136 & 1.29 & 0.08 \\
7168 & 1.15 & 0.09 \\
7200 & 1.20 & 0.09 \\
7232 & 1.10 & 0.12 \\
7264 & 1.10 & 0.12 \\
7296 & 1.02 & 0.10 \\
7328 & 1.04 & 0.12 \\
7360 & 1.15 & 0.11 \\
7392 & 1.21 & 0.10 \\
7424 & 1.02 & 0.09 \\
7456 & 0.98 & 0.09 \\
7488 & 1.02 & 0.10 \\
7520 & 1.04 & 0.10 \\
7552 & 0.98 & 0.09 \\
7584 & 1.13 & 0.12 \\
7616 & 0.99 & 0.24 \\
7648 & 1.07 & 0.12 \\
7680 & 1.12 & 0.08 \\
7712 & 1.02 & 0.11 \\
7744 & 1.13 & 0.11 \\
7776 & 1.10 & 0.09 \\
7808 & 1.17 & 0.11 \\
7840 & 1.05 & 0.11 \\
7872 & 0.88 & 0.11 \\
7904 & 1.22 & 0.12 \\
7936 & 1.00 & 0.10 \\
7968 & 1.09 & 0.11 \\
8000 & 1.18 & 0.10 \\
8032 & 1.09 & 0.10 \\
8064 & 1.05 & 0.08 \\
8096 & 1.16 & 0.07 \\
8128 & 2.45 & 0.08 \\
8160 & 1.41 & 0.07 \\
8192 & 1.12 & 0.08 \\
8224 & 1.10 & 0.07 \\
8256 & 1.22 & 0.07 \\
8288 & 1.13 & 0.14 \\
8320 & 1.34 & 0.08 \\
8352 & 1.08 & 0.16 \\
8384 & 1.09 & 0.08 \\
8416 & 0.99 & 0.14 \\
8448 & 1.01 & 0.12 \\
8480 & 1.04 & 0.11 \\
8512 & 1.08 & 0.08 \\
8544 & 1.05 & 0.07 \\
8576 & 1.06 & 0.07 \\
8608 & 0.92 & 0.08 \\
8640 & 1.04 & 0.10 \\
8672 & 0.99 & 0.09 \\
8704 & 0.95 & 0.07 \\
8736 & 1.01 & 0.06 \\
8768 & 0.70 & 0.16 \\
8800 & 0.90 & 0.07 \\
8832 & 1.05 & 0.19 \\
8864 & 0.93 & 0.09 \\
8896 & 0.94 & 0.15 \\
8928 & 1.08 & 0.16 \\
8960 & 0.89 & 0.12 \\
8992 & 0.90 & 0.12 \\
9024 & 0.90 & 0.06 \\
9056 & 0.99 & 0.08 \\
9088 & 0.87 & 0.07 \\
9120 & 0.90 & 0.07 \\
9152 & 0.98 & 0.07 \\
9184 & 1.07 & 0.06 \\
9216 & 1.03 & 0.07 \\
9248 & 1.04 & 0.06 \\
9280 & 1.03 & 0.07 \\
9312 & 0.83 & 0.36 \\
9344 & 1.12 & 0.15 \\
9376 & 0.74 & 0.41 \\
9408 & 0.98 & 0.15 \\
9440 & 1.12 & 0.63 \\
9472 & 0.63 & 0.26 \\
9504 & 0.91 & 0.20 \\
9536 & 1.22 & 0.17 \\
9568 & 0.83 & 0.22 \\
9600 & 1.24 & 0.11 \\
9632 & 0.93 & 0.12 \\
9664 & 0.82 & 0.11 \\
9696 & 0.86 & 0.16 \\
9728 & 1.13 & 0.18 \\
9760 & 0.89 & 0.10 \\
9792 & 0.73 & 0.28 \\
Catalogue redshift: 0.24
